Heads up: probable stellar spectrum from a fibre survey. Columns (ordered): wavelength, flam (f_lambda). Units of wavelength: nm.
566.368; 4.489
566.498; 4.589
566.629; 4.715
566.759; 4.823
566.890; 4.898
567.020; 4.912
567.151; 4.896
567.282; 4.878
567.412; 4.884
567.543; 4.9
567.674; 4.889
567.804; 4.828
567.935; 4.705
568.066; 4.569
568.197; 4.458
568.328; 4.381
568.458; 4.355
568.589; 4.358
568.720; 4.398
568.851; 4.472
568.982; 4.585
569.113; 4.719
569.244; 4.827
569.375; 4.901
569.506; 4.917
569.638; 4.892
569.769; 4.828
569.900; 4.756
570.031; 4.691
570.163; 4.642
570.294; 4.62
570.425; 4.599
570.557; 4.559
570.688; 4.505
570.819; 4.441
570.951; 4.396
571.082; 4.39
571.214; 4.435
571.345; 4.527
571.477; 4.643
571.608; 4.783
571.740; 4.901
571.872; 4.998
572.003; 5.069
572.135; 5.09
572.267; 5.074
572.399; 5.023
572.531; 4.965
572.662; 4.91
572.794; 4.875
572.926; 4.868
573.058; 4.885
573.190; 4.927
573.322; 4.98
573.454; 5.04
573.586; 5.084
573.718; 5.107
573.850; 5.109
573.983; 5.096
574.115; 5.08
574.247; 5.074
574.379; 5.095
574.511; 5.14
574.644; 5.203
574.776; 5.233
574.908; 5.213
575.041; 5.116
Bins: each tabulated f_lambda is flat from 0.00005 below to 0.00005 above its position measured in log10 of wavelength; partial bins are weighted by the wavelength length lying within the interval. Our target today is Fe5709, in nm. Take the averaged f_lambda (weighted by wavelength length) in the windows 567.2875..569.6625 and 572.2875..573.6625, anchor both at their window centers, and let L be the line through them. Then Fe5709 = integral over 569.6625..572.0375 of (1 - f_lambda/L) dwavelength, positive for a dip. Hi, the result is 0.08 nm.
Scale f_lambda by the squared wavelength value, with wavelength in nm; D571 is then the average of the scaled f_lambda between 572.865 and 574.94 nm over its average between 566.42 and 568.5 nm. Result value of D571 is 1.10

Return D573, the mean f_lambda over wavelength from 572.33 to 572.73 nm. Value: 4.97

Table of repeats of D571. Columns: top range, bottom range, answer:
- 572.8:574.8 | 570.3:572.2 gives 1.09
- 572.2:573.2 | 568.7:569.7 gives 1.06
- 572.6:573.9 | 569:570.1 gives 1.05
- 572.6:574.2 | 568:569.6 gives 1.11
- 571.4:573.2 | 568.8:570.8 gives 1.06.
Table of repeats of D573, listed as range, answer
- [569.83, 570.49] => 4.67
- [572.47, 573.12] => 4.9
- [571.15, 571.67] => 4.6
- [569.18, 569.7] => 4.88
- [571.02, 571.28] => 4.41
